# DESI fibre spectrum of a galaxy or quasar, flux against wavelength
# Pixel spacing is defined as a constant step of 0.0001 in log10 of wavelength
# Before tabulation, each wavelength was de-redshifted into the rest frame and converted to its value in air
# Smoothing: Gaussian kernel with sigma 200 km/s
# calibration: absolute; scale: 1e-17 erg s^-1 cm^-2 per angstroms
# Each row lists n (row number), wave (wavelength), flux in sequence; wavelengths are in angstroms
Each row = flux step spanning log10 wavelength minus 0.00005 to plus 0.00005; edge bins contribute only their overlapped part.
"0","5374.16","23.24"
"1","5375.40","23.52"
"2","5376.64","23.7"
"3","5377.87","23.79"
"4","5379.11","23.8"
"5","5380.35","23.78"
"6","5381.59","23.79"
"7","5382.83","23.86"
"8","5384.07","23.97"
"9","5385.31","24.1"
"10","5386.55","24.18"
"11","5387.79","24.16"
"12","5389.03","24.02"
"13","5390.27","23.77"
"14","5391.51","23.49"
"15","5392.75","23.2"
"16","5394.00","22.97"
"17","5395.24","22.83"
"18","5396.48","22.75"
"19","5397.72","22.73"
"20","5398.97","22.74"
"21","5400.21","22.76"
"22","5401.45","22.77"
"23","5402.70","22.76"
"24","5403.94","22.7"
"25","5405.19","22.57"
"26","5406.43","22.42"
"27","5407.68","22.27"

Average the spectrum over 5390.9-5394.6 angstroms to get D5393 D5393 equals 23.2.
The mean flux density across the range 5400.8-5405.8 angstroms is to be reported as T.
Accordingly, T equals 22.7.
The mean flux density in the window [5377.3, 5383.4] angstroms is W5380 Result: 23.8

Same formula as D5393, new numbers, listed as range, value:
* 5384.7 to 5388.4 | 24.2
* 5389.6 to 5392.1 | 23.7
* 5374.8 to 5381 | 23.7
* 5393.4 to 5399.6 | 22.8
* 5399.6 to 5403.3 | 22.7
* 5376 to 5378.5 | 23.8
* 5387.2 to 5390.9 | 24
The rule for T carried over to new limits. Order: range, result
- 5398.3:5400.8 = 22.7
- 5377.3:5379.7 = 23.8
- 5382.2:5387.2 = 24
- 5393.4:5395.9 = 22.9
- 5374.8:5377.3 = 23.7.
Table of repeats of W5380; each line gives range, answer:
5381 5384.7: 23.9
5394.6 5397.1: 22.8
